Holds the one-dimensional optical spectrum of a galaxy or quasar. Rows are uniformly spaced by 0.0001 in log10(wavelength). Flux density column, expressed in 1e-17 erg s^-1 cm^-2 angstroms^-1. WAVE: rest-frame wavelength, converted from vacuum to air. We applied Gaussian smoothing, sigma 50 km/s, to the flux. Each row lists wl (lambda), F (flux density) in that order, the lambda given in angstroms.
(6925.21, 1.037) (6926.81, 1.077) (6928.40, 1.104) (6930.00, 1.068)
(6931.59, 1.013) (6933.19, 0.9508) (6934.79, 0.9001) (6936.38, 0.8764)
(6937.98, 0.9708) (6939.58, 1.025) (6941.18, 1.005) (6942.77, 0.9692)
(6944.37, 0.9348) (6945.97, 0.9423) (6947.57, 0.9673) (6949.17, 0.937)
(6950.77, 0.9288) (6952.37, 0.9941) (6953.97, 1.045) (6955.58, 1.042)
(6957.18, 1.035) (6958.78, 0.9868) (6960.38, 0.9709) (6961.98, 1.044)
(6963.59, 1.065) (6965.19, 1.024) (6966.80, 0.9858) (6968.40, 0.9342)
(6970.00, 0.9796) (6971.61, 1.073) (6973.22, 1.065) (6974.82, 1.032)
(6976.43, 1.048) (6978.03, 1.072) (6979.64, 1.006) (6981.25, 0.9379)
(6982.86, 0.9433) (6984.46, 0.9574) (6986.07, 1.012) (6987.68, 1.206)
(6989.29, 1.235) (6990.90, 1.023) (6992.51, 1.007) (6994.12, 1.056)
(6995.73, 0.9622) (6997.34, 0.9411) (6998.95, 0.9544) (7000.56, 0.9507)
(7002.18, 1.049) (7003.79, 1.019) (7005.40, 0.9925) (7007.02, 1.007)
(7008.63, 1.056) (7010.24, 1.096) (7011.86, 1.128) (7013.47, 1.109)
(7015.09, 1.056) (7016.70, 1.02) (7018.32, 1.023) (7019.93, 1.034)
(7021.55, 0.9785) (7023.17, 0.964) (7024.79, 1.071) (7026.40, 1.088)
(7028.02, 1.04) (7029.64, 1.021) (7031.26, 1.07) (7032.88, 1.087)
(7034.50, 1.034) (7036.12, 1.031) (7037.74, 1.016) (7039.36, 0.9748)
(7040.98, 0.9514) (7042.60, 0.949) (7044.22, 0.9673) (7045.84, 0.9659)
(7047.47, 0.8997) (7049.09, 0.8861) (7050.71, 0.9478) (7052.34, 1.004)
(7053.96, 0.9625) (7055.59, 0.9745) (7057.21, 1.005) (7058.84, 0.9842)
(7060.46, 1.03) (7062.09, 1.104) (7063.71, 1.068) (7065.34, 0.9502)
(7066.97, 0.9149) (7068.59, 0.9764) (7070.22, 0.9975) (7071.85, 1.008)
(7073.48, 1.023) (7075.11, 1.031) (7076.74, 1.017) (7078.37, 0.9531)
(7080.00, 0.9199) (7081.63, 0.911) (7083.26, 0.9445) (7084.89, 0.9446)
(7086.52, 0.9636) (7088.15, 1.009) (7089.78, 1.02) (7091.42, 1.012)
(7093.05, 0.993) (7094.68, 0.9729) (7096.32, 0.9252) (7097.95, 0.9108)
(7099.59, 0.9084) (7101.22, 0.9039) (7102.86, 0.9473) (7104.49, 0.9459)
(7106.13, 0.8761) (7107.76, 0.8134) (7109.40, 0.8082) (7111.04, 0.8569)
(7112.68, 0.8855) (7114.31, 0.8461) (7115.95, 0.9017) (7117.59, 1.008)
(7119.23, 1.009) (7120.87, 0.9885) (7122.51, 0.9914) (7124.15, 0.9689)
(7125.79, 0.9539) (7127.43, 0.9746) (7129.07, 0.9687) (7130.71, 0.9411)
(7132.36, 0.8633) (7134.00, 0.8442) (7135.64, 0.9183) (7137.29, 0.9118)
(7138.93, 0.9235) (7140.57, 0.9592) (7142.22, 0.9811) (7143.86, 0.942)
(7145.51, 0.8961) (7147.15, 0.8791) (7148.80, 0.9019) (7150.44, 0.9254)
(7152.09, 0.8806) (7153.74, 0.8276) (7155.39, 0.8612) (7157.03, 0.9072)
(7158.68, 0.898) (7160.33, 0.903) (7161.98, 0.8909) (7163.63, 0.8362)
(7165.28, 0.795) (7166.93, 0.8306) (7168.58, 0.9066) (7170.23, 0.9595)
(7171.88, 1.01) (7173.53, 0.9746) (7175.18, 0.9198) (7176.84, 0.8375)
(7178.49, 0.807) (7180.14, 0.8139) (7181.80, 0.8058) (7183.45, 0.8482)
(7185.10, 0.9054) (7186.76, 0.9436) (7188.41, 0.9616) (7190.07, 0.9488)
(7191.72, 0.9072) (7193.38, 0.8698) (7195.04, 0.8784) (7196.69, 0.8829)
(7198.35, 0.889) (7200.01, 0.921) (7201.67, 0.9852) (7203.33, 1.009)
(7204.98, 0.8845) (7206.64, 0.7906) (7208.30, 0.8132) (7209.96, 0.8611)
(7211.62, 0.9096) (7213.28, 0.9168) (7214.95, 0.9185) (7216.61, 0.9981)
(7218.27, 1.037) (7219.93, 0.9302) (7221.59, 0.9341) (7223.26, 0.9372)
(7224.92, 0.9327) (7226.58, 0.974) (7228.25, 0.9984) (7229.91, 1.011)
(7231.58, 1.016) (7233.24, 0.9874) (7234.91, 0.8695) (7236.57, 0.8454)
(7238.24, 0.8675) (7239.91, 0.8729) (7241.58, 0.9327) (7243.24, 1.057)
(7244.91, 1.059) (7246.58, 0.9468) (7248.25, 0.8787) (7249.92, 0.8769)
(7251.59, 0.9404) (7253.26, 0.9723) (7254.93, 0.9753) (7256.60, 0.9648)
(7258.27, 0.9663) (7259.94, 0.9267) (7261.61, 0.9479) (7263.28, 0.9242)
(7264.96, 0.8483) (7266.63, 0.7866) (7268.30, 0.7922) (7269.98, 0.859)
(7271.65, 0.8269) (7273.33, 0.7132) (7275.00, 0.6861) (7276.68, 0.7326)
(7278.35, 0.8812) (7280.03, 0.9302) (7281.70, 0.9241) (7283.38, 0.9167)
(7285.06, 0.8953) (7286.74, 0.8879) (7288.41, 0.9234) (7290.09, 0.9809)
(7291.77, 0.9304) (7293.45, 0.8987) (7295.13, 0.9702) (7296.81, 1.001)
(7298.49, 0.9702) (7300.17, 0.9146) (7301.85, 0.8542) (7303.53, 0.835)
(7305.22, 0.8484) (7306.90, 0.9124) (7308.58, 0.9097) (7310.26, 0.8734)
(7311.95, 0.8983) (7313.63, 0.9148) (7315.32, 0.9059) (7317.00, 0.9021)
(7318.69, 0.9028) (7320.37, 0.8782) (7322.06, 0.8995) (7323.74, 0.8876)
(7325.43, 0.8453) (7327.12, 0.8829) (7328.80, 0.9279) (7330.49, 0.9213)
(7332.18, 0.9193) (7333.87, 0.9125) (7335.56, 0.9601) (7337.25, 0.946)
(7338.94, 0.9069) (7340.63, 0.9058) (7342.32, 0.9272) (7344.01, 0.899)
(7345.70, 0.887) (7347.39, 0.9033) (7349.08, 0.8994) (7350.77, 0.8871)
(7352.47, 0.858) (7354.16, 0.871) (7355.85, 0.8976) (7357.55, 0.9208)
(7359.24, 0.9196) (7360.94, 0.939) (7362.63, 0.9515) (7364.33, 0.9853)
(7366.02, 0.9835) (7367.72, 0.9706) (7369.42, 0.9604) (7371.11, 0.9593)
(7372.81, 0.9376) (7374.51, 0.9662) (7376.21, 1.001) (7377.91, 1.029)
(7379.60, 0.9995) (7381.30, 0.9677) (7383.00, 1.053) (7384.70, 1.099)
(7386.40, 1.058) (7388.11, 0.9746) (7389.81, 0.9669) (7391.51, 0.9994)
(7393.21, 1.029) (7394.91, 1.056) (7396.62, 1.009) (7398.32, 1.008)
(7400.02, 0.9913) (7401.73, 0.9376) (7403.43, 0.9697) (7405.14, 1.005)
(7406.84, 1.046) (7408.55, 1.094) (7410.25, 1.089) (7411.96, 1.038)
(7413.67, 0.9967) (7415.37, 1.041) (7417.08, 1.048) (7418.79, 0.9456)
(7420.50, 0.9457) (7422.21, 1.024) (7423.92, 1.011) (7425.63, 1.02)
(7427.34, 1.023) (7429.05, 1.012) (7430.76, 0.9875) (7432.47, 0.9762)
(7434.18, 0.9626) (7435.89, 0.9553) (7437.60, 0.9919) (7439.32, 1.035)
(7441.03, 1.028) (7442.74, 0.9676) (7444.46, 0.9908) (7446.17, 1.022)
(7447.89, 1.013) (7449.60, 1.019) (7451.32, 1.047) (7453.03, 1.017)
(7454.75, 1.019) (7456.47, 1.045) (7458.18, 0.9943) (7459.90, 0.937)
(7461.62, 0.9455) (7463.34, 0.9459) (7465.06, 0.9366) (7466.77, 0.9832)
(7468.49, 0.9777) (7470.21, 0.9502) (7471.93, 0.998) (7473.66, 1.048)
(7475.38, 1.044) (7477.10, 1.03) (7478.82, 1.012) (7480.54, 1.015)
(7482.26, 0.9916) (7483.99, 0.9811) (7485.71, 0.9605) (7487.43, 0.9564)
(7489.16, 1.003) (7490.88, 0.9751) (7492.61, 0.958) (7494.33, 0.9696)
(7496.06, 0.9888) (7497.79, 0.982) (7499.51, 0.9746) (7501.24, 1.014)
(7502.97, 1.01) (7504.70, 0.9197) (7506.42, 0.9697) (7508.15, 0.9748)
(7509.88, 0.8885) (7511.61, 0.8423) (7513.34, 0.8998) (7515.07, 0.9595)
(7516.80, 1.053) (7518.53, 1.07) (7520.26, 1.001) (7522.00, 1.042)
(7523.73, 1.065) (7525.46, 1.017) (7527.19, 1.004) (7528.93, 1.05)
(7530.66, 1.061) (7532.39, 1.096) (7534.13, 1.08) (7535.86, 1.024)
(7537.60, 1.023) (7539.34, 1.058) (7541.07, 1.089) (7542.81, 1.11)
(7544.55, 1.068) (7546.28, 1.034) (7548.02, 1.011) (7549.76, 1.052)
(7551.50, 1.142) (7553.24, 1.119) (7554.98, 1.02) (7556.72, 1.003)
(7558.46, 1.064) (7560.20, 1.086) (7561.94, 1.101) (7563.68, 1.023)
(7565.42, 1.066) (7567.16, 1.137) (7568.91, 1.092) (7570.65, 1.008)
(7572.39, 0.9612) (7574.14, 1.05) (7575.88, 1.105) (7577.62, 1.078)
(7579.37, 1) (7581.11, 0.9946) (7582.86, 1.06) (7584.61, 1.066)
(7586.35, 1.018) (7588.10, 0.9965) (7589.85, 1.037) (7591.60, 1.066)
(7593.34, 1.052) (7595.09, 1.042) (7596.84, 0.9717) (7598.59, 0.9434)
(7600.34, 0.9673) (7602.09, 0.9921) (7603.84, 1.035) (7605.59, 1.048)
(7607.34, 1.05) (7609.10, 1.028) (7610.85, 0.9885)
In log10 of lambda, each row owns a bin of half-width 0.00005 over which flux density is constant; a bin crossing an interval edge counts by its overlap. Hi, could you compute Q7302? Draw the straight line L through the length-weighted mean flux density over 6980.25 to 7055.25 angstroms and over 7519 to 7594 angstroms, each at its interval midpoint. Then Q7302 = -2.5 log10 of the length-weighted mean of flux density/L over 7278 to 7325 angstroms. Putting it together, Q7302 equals 0.141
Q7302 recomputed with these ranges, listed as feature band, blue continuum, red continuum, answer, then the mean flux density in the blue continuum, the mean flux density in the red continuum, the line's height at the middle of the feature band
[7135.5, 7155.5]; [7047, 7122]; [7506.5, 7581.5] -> 0.07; 0.956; 1.04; 0.967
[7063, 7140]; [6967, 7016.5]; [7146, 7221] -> 0.01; 1.03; 0.898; 0.954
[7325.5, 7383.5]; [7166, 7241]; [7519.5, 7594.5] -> 0.04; 0.914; 1.05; 0.973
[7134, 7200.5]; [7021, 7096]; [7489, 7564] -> 0.12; 0.992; 1.02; 0.998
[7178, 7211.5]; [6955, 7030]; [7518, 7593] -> 0.17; 1.03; 1.05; 1.04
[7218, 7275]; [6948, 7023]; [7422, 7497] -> 0.10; 1.02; 0.994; 1.01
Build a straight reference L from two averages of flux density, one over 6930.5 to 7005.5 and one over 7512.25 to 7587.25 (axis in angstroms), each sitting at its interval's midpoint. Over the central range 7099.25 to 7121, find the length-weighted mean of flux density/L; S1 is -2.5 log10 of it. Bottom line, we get 0.12 mag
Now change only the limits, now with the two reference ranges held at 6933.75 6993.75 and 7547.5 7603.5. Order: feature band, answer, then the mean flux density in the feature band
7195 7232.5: 0.10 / 0.933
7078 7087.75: 0.08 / 0.942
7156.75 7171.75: 0.15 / 0.886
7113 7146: 0.08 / 0.939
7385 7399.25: 0.02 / 1.02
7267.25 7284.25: 0.23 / 0.826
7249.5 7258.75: 0.08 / 0.952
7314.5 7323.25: 0.14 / 0.898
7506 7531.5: 0.05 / 0.993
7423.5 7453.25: 0.03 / 1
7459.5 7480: 0.05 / 0.986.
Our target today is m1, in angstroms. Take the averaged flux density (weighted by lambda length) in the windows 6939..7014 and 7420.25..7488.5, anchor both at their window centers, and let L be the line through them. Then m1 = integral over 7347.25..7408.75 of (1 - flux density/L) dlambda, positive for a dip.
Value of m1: 1.5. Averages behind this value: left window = 1.02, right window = 0.996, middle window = 0.975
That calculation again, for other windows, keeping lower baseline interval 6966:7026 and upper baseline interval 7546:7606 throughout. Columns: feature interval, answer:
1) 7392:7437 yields 1.3 angstroms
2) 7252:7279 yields 4.4 angstroms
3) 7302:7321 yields 2.7 angstroms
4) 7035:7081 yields 2.1 angstroms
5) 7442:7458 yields 0.4 angstroms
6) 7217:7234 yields 0.9 angstroms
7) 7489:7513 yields 1.8 angstroms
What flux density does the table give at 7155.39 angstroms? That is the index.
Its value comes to 0.8612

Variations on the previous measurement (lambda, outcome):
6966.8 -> 0.9858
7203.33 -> 1.009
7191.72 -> 0.9072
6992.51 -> 1.007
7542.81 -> 1.11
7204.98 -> 0.8845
